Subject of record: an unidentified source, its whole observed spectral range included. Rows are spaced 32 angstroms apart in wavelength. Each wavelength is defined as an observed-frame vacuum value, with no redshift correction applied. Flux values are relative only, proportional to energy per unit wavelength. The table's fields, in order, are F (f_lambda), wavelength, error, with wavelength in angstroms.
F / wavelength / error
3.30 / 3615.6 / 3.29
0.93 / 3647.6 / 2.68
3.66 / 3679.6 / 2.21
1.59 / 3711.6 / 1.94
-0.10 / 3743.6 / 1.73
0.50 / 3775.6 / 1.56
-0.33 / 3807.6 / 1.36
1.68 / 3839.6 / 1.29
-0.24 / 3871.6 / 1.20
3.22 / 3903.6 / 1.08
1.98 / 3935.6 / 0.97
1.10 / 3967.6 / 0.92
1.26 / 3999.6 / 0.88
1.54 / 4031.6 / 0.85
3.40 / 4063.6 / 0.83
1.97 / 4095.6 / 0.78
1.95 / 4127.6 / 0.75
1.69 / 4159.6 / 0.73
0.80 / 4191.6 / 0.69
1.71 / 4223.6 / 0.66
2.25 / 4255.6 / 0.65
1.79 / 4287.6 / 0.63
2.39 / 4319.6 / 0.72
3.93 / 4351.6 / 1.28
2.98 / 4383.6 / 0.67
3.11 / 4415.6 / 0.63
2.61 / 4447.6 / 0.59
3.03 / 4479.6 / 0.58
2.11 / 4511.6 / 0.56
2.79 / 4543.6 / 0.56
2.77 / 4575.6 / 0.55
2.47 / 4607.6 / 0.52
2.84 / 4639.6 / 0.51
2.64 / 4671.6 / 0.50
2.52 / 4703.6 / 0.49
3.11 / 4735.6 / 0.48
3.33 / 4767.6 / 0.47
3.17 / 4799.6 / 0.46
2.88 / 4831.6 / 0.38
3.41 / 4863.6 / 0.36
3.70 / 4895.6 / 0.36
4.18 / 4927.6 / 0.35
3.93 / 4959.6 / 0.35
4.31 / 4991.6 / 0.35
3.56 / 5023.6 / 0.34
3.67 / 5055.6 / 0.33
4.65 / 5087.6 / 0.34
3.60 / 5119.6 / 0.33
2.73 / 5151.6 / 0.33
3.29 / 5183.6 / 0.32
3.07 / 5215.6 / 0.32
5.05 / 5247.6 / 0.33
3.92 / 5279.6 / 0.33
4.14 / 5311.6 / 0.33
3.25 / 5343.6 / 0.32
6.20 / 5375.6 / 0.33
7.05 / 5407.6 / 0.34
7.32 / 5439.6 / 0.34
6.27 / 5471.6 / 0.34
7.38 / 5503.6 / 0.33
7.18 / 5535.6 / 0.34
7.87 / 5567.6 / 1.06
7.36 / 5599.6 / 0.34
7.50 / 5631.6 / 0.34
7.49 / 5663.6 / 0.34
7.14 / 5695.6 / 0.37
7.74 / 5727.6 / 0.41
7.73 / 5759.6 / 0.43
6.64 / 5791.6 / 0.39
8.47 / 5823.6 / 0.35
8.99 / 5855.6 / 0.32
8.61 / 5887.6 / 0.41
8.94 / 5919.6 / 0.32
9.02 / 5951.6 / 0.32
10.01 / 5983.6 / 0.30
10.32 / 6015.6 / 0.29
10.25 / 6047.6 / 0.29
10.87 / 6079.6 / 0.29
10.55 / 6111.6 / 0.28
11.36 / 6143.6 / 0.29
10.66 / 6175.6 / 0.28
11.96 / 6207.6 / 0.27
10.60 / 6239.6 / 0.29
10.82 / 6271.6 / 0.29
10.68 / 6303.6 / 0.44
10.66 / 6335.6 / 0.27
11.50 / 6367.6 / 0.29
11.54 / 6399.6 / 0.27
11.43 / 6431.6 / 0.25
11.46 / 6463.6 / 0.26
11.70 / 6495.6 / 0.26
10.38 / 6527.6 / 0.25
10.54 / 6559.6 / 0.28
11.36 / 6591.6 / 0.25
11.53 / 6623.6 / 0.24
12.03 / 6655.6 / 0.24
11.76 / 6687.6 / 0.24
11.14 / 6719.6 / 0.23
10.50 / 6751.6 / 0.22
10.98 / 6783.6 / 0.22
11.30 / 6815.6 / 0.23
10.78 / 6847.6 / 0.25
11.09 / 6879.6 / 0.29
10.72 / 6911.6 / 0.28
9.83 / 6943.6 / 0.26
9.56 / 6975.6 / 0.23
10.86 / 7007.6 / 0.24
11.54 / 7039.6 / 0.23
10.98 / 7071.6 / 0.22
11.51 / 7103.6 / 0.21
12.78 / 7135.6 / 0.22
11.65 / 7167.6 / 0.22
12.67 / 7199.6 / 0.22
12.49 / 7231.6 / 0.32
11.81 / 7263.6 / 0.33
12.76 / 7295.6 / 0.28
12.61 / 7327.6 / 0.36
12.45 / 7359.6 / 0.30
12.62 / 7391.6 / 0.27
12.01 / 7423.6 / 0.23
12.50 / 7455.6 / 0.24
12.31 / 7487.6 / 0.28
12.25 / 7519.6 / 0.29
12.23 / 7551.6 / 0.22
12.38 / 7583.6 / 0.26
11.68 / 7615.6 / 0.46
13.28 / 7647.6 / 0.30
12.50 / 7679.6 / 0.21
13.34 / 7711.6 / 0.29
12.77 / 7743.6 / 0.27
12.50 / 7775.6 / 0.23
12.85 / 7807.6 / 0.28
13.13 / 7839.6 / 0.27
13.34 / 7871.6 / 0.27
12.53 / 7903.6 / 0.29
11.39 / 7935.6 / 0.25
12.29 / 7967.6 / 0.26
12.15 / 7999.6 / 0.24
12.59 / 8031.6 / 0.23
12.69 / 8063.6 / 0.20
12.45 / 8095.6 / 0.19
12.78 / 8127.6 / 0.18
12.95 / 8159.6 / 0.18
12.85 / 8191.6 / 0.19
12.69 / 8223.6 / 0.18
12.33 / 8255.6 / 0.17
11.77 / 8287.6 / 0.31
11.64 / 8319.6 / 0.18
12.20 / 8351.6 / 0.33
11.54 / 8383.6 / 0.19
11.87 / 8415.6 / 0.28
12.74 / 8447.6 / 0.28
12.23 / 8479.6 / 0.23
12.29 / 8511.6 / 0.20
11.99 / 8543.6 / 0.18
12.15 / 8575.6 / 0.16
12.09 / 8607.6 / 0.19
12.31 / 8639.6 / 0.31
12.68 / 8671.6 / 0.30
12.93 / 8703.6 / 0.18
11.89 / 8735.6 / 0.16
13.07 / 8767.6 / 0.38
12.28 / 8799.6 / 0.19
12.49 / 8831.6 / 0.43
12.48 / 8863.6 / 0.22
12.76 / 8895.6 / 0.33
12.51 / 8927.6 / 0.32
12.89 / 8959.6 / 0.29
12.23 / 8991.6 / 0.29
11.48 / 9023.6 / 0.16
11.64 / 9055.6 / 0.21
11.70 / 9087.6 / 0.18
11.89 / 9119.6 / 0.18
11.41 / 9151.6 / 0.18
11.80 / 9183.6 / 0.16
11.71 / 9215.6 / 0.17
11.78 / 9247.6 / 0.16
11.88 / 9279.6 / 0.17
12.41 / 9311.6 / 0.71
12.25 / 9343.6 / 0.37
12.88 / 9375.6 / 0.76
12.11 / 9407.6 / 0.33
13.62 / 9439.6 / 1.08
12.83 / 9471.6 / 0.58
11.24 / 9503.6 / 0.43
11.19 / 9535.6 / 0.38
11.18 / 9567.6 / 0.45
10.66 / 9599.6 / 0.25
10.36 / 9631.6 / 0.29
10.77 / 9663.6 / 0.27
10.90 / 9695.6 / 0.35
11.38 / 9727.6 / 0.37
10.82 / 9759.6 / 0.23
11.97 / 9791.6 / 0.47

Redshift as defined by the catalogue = 0.35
